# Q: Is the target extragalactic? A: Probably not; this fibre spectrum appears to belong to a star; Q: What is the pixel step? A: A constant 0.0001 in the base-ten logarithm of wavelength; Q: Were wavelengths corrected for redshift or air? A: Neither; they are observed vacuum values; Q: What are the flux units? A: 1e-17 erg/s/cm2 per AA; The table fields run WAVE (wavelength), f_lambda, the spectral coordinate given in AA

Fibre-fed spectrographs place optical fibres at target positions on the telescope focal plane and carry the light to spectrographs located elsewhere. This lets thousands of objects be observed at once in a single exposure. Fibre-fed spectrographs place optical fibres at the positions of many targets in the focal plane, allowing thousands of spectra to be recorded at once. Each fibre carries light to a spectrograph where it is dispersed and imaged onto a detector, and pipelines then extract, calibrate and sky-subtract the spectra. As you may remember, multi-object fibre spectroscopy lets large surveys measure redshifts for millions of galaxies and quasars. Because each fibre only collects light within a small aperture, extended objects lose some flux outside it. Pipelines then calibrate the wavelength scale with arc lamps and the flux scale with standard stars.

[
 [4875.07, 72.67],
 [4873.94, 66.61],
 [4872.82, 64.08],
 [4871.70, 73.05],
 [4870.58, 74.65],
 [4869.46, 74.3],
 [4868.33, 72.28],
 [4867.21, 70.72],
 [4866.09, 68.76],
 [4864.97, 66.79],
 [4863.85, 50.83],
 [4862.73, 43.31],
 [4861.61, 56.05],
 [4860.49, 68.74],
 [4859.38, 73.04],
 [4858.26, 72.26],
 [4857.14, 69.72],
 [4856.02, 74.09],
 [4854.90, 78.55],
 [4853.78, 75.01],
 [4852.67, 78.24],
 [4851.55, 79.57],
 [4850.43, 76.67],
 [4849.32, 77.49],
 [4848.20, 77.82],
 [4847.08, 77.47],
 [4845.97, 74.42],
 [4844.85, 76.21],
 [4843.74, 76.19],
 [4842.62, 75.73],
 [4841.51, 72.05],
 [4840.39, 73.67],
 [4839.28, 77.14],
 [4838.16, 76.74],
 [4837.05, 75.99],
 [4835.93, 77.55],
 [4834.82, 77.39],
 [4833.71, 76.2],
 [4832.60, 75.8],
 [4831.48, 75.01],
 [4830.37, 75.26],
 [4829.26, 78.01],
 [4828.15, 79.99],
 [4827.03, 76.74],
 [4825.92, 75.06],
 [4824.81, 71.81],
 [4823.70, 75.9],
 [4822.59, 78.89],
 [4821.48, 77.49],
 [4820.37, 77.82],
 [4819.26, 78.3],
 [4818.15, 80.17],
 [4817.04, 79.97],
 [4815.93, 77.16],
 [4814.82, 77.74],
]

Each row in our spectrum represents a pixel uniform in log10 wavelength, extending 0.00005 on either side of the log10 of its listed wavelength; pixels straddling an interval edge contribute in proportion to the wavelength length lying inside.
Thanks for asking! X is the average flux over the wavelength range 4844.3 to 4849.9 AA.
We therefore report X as 76.7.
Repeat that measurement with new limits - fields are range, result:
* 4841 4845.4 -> 75.2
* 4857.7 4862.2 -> 67.5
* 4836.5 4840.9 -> 76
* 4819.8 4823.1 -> 78.1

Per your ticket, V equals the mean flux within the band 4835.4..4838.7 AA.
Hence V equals 76.7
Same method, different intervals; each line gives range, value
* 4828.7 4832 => 76.3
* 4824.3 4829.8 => 76.3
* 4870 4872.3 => 73.8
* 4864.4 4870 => 70.4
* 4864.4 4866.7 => 67.8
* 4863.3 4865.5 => 58.7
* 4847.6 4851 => 77.3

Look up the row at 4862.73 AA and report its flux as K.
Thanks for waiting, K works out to 43.31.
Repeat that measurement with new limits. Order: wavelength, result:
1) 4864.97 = 66.79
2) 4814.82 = 77.74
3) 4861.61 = 56.05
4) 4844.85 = 76.21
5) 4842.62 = 75.73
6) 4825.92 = 75.06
